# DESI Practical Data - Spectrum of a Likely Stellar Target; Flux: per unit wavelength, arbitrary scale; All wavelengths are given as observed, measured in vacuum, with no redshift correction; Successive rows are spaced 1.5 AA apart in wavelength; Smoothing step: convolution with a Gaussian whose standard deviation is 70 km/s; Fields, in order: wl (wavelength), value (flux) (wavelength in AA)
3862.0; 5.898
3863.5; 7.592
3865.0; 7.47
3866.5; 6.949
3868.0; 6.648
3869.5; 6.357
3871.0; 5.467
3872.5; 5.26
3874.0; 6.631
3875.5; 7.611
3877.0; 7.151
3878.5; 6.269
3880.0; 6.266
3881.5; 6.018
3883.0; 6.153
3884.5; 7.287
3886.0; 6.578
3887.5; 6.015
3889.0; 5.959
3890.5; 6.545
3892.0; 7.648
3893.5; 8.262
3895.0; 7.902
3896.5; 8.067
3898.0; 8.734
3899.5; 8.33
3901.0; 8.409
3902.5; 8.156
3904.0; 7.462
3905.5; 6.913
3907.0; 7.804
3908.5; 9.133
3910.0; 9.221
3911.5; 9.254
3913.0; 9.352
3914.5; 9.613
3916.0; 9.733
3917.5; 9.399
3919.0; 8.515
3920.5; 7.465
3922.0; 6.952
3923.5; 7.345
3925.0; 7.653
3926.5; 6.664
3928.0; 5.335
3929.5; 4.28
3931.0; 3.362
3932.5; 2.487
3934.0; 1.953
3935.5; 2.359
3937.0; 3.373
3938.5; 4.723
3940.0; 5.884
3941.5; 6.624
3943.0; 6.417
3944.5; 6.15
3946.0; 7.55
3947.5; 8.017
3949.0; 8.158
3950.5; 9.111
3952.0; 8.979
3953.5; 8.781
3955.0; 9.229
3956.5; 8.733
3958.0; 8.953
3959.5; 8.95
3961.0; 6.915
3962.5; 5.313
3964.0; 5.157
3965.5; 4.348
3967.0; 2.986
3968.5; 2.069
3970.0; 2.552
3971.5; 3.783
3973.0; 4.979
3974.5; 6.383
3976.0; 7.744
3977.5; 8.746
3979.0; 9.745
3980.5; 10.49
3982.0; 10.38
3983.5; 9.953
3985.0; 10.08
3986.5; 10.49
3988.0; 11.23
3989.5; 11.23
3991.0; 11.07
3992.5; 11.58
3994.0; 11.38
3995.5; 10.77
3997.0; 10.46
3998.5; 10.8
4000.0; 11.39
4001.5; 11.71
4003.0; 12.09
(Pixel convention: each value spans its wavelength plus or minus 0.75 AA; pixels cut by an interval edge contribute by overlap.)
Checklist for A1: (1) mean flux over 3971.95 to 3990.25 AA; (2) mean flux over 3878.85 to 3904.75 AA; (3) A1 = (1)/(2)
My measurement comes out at 1.3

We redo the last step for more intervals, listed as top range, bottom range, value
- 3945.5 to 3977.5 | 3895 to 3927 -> 0.80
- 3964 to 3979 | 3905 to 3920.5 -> 0.58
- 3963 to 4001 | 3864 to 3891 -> 1.29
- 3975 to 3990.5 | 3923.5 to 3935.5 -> 2.18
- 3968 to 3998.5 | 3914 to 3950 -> 1.42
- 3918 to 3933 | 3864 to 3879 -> 0.93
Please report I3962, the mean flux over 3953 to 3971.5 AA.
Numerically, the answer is 6.03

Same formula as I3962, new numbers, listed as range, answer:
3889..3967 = 7.12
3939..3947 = 6.52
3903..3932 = 7.62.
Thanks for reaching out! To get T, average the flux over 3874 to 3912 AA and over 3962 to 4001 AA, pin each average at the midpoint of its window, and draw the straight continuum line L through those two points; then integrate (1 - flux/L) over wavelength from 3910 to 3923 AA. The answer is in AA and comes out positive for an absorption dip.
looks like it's -1.9 AA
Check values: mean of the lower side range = 7.46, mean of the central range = 8.78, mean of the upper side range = 8.31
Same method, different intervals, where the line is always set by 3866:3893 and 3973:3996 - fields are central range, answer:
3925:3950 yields 9.21 AA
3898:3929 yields -2.21 AA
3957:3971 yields 5.94 AA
